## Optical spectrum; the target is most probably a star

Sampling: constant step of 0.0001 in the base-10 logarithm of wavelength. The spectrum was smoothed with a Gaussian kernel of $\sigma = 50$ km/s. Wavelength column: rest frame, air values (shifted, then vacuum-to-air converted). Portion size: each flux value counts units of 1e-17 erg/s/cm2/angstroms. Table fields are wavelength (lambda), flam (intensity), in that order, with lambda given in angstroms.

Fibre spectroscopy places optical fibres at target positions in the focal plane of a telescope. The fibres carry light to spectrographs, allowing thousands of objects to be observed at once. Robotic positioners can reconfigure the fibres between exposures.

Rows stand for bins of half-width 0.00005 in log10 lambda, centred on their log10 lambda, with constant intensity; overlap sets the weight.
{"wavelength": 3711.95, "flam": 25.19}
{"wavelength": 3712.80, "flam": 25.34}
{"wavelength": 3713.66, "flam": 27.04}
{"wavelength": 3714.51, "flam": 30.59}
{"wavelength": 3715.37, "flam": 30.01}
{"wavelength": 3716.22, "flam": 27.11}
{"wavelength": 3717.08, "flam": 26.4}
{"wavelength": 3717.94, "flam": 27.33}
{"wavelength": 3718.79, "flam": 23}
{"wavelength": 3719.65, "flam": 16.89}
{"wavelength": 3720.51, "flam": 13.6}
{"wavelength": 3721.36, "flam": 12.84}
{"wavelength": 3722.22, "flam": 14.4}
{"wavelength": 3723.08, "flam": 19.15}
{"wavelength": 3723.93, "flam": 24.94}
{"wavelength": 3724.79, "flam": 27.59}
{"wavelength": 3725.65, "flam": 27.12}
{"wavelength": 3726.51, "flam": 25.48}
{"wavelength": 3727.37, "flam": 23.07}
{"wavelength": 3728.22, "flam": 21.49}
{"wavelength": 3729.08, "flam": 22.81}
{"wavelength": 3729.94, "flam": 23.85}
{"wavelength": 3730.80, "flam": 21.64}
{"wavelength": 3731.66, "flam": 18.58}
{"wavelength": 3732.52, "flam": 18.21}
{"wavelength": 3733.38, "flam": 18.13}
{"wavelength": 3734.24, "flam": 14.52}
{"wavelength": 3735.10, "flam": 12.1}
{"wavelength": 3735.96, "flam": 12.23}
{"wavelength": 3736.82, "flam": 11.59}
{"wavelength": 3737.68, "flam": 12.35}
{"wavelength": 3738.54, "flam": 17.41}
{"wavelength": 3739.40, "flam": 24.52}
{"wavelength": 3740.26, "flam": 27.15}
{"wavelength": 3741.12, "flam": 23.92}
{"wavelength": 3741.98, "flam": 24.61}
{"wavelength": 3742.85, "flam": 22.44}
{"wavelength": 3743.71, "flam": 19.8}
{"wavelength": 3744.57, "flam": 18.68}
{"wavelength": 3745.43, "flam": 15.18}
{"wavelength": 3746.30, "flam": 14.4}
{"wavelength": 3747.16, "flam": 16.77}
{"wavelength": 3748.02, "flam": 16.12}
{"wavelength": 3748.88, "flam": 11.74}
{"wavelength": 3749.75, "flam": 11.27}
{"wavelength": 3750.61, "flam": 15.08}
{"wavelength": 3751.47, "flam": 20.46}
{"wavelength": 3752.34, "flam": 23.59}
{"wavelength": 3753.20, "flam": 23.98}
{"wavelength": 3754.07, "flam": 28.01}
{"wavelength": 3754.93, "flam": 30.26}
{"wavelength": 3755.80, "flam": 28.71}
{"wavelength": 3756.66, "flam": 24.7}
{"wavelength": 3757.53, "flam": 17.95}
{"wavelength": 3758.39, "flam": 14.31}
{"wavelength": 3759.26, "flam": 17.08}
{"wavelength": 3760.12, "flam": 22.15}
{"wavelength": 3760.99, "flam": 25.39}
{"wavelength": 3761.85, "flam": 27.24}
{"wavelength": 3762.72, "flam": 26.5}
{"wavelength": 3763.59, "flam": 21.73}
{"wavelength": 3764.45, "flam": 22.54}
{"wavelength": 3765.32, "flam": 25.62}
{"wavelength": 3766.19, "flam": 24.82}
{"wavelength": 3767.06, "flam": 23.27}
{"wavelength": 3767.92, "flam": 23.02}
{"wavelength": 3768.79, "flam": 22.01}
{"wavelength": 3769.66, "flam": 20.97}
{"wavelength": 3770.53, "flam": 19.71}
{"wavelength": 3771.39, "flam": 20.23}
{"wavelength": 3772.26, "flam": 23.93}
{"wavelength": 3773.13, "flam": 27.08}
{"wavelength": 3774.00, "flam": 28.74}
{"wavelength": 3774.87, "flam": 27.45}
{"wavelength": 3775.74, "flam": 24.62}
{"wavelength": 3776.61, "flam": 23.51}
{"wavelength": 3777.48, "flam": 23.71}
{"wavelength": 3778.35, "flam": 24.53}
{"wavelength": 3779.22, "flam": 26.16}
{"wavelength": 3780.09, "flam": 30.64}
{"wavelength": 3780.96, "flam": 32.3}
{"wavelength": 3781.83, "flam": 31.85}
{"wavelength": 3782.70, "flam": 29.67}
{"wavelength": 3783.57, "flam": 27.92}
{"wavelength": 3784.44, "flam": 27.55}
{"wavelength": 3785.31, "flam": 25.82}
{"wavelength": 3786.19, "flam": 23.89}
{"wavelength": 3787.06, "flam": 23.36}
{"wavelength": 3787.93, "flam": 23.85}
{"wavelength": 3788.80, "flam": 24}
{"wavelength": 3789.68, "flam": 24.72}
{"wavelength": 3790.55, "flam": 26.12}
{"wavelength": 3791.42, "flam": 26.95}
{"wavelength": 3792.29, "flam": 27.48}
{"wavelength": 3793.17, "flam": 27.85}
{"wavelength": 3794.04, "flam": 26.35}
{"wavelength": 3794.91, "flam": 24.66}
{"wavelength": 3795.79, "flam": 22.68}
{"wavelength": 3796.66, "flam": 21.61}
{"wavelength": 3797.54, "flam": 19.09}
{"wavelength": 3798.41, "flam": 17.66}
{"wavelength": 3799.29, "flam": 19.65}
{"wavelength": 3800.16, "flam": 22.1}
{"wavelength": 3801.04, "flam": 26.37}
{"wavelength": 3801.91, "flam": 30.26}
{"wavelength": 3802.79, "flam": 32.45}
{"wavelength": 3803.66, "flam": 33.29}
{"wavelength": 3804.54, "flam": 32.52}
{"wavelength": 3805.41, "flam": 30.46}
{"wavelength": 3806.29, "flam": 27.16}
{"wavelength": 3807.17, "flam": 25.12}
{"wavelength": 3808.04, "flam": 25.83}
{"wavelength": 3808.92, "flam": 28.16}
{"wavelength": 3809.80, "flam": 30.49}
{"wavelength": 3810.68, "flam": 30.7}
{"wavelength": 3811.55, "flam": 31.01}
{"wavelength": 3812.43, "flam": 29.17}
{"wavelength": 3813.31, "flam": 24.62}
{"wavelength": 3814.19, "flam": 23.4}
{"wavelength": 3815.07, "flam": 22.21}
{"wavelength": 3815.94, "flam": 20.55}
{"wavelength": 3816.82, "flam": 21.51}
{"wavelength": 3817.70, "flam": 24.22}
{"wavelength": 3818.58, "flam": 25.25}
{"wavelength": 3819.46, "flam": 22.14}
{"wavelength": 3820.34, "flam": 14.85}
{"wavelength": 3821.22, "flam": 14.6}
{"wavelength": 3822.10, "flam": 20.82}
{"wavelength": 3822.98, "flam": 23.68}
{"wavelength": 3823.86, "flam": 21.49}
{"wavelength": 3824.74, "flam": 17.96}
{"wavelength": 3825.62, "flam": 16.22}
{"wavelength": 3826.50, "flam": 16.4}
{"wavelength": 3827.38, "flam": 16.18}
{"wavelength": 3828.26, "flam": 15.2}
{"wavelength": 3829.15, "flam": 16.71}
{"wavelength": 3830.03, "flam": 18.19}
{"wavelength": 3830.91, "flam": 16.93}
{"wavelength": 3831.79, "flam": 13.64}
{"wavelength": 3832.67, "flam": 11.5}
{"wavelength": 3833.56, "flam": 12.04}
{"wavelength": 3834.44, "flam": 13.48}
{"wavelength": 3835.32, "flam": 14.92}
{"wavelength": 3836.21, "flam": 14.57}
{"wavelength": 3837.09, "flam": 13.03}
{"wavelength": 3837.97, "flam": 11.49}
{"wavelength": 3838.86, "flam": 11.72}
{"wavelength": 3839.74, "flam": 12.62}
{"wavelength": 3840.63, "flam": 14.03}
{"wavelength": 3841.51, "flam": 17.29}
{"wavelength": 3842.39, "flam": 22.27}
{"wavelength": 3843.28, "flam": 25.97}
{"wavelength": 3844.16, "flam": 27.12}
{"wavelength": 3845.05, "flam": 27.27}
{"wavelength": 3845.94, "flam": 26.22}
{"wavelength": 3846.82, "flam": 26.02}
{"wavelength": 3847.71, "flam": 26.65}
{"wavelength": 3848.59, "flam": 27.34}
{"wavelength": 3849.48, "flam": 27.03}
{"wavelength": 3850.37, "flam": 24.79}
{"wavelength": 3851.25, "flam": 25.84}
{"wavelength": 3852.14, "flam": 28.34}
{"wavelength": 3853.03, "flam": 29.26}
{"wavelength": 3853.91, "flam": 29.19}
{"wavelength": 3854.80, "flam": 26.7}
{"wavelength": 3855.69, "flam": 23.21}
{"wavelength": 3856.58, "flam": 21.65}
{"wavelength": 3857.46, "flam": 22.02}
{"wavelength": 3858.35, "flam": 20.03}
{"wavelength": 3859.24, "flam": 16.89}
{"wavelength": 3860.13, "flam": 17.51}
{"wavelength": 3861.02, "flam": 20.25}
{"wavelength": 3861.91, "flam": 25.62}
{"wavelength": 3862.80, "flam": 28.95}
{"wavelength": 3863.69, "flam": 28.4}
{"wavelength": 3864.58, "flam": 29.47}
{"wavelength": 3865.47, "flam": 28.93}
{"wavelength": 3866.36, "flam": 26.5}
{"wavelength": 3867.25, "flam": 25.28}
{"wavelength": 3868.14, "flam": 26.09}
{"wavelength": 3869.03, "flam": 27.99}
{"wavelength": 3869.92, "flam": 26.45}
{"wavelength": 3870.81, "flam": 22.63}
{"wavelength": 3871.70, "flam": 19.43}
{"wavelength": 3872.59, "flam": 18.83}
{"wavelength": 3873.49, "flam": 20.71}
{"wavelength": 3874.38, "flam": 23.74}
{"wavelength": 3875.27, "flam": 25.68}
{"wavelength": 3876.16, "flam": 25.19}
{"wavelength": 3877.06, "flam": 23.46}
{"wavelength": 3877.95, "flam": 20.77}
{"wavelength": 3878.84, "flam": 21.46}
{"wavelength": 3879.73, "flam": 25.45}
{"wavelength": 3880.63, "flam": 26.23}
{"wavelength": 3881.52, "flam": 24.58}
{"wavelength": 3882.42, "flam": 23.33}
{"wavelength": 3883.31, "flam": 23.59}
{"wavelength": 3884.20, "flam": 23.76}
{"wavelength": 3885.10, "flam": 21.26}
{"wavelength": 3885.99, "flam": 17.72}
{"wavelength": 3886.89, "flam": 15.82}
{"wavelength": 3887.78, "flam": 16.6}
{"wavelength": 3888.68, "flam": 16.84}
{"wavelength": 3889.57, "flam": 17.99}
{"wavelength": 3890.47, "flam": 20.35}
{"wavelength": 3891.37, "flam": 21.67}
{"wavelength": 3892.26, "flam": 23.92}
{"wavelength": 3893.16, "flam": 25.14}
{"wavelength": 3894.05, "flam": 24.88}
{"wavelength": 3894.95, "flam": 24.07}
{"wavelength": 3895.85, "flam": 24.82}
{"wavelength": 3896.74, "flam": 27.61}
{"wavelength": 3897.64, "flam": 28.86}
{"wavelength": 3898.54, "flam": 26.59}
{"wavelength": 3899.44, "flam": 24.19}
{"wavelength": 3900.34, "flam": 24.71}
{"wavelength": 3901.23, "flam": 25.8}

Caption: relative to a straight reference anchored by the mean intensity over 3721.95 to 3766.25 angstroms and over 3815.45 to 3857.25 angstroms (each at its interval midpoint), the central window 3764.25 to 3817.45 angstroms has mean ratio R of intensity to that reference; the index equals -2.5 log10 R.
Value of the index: -0.25 mag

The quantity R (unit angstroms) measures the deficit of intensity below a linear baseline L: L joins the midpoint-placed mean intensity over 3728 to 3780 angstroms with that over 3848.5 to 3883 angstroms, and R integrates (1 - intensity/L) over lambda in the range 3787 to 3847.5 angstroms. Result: 2.5 angstroms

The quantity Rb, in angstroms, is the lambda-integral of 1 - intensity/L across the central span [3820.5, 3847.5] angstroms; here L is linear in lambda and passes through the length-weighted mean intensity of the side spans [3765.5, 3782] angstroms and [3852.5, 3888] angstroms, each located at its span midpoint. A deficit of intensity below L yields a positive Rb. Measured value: 7.2 angstroms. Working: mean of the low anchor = 25.1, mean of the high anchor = 23.6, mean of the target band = 17.7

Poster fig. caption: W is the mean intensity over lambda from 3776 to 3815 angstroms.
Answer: 26.5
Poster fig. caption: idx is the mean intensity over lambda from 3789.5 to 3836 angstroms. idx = 22.6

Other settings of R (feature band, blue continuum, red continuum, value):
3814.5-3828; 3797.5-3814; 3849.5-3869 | 3.46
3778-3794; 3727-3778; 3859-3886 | -3.70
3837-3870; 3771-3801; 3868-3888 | -0.48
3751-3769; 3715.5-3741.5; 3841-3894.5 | -1.98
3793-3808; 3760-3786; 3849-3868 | -0.32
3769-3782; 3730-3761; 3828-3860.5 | -3.93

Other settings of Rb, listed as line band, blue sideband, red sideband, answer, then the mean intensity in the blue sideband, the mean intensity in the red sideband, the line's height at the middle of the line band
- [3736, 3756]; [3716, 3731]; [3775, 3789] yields 3.5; 22.1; 26.5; 23.8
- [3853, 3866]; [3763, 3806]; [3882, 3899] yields -0.6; 25.5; 22.4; 23.3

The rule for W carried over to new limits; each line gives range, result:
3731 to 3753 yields 17.7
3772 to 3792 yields 26.5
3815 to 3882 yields 21.6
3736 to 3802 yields 23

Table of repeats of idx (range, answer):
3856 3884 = 23.8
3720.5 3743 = 19.9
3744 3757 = 19.9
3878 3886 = 23.2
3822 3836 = 16.4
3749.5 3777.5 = 23.1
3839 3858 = 24.1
